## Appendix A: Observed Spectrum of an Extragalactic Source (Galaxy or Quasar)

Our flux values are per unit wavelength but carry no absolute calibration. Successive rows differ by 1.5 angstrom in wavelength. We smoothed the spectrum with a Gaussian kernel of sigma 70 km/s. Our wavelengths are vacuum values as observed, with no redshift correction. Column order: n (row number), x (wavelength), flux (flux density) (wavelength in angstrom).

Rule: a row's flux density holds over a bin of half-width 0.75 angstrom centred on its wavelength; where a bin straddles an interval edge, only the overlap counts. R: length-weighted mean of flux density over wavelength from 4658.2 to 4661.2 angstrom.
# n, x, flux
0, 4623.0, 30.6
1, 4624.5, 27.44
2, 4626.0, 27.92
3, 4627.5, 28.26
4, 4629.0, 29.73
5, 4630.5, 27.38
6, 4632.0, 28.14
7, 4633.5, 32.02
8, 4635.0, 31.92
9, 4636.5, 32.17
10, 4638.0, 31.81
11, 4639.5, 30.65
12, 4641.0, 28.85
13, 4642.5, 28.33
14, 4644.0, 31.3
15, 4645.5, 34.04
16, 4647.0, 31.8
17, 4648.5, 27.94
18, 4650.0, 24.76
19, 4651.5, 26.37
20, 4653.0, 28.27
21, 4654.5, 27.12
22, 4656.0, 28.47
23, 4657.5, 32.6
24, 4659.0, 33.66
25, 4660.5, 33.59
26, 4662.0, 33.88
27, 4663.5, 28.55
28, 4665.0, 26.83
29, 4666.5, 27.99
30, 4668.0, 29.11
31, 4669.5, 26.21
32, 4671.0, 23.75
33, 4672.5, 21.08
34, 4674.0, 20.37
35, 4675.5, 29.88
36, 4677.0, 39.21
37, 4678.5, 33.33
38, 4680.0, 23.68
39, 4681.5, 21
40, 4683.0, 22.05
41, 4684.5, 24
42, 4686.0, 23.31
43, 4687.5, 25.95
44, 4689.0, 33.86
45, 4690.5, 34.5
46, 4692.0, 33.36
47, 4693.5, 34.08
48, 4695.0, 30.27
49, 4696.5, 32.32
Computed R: 33.6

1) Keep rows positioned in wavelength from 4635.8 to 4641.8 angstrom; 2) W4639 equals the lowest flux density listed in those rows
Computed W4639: 28.85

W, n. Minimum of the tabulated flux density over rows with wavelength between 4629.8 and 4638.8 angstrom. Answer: 27.38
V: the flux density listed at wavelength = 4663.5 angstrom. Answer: 28.55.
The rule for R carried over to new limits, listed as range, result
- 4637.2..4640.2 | 31.3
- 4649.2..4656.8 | 27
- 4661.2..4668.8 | 29.3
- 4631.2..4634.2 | 30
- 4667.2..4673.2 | 25.1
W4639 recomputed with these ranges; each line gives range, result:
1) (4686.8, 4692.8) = 25.95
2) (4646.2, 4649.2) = 27.94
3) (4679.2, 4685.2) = 21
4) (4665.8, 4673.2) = 21.08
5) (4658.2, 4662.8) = 33.59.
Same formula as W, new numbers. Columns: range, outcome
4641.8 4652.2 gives 24.76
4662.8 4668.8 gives 26.83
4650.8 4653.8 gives 26.37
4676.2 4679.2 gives 33.33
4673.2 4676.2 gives 20.37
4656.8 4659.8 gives 32.6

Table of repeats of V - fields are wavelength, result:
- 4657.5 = 32.6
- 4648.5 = 27.94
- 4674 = 20.37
